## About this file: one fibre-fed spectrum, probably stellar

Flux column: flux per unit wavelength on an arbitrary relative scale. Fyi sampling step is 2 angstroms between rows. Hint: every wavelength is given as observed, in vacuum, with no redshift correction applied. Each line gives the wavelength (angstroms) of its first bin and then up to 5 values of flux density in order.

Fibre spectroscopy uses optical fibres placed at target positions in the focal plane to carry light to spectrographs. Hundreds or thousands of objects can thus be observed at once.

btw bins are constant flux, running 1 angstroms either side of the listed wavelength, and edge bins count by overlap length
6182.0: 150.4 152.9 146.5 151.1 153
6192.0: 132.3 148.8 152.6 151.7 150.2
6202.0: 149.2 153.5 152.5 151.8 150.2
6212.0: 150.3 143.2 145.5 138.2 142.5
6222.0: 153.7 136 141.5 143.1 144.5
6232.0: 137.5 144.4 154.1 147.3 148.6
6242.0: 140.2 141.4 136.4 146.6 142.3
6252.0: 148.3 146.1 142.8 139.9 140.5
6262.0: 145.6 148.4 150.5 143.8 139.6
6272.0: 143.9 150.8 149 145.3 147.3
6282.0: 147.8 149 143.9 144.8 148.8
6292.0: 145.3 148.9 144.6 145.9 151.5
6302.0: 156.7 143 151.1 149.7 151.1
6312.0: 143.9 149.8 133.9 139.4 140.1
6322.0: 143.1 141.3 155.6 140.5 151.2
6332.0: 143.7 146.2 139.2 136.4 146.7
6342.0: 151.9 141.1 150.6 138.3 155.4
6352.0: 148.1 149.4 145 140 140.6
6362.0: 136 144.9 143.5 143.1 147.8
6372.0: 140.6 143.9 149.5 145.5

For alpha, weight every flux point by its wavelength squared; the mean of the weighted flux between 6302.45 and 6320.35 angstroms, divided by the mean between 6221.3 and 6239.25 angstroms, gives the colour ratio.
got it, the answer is 1.0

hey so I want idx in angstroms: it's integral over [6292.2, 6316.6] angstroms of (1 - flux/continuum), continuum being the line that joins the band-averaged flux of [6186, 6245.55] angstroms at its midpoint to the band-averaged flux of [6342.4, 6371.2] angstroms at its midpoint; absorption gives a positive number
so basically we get -0.4 angstroms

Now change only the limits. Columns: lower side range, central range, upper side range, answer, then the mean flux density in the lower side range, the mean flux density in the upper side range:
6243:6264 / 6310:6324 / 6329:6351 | 0.2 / 143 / 146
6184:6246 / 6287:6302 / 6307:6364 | -0.3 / 146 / 145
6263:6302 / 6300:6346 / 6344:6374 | 0.0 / 147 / 144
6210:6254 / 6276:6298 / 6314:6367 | -0.4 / 144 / 144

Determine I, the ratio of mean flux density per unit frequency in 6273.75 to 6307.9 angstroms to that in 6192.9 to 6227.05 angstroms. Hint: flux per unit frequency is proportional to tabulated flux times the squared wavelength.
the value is 1.03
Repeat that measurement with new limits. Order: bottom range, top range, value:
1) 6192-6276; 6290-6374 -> 1.03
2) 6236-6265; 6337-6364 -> 1.03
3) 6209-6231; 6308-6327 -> 1.03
